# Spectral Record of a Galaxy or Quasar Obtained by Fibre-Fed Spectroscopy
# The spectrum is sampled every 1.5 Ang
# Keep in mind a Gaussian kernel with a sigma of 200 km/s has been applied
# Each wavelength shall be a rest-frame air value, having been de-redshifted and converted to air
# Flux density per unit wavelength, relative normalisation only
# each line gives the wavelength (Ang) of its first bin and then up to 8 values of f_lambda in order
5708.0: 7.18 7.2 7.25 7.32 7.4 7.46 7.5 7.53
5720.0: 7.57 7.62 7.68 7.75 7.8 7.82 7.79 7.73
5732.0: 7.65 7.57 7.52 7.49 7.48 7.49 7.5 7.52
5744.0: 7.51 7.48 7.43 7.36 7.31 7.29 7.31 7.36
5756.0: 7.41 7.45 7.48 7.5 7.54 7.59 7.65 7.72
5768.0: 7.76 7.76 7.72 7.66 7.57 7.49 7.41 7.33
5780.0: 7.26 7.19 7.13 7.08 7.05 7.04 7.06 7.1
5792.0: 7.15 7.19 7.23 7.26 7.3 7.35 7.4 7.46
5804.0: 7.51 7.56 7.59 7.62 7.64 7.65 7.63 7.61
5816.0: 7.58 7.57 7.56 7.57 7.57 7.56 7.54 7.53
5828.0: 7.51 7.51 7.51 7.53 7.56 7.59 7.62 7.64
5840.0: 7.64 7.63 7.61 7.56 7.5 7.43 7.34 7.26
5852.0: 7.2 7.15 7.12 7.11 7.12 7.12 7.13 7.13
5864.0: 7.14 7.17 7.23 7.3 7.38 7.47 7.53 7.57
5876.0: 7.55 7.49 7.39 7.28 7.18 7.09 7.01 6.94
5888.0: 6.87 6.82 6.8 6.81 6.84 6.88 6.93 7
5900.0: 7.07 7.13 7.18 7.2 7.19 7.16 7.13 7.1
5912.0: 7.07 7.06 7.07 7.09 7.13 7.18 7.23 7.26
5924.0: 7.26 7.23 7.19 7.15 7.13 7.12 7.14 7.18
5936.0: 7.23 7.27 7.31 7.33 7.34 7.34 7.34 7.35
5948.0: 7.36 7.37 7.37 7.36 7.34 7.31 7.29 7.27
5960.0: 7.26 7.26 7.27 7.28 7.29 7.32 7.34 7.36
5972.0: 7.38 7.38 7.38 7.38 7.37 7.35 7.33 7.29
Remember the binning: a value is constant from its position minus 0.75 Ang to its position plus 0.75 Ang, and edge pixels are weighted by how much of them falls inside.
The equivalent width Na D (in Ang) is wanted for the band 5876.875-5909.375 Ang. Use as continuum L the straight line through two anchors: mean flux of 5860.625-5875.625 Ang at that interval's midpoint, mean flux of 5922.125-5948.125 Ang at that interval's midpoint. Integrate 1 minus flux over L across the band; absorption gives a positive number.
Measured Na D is 1.0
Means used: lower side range 7.32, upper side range 7.25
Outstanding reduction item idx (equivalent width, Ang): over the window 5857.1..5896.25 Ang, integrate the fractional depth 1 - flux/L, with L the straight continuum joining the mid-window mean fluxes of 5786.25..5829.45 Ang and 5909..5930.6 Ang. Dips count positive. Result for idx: 0.54 Ang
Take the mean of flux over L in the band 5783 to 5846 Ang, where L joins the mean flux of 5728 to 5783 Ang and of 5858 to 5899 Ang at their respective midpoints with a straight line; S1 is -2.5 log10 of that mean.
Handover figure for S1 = -0.02 mag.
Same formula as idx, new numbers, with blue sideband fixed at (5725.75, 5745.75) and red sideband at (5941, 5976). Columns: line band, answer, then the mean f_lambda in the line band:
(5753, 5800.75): 1.05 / 7.38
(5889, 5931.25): 1.73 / 7.08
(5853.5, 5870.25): 0.62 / 7.17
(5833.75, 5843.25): -0.18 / 7.62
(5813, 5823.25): -0.11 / 7.58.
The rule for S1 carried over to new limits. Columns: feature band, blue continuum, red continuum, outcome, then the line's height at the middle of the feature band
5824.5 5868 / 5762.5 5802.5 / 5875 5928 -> -0.02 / 7.23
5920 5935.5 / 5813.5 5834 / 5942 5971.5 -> 0.03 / 7.37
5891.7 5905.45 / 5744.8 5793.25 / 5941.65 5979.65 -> 0.05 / 7.35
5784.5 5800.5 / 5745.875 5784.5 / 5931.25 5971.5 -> 0.04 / 7.44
